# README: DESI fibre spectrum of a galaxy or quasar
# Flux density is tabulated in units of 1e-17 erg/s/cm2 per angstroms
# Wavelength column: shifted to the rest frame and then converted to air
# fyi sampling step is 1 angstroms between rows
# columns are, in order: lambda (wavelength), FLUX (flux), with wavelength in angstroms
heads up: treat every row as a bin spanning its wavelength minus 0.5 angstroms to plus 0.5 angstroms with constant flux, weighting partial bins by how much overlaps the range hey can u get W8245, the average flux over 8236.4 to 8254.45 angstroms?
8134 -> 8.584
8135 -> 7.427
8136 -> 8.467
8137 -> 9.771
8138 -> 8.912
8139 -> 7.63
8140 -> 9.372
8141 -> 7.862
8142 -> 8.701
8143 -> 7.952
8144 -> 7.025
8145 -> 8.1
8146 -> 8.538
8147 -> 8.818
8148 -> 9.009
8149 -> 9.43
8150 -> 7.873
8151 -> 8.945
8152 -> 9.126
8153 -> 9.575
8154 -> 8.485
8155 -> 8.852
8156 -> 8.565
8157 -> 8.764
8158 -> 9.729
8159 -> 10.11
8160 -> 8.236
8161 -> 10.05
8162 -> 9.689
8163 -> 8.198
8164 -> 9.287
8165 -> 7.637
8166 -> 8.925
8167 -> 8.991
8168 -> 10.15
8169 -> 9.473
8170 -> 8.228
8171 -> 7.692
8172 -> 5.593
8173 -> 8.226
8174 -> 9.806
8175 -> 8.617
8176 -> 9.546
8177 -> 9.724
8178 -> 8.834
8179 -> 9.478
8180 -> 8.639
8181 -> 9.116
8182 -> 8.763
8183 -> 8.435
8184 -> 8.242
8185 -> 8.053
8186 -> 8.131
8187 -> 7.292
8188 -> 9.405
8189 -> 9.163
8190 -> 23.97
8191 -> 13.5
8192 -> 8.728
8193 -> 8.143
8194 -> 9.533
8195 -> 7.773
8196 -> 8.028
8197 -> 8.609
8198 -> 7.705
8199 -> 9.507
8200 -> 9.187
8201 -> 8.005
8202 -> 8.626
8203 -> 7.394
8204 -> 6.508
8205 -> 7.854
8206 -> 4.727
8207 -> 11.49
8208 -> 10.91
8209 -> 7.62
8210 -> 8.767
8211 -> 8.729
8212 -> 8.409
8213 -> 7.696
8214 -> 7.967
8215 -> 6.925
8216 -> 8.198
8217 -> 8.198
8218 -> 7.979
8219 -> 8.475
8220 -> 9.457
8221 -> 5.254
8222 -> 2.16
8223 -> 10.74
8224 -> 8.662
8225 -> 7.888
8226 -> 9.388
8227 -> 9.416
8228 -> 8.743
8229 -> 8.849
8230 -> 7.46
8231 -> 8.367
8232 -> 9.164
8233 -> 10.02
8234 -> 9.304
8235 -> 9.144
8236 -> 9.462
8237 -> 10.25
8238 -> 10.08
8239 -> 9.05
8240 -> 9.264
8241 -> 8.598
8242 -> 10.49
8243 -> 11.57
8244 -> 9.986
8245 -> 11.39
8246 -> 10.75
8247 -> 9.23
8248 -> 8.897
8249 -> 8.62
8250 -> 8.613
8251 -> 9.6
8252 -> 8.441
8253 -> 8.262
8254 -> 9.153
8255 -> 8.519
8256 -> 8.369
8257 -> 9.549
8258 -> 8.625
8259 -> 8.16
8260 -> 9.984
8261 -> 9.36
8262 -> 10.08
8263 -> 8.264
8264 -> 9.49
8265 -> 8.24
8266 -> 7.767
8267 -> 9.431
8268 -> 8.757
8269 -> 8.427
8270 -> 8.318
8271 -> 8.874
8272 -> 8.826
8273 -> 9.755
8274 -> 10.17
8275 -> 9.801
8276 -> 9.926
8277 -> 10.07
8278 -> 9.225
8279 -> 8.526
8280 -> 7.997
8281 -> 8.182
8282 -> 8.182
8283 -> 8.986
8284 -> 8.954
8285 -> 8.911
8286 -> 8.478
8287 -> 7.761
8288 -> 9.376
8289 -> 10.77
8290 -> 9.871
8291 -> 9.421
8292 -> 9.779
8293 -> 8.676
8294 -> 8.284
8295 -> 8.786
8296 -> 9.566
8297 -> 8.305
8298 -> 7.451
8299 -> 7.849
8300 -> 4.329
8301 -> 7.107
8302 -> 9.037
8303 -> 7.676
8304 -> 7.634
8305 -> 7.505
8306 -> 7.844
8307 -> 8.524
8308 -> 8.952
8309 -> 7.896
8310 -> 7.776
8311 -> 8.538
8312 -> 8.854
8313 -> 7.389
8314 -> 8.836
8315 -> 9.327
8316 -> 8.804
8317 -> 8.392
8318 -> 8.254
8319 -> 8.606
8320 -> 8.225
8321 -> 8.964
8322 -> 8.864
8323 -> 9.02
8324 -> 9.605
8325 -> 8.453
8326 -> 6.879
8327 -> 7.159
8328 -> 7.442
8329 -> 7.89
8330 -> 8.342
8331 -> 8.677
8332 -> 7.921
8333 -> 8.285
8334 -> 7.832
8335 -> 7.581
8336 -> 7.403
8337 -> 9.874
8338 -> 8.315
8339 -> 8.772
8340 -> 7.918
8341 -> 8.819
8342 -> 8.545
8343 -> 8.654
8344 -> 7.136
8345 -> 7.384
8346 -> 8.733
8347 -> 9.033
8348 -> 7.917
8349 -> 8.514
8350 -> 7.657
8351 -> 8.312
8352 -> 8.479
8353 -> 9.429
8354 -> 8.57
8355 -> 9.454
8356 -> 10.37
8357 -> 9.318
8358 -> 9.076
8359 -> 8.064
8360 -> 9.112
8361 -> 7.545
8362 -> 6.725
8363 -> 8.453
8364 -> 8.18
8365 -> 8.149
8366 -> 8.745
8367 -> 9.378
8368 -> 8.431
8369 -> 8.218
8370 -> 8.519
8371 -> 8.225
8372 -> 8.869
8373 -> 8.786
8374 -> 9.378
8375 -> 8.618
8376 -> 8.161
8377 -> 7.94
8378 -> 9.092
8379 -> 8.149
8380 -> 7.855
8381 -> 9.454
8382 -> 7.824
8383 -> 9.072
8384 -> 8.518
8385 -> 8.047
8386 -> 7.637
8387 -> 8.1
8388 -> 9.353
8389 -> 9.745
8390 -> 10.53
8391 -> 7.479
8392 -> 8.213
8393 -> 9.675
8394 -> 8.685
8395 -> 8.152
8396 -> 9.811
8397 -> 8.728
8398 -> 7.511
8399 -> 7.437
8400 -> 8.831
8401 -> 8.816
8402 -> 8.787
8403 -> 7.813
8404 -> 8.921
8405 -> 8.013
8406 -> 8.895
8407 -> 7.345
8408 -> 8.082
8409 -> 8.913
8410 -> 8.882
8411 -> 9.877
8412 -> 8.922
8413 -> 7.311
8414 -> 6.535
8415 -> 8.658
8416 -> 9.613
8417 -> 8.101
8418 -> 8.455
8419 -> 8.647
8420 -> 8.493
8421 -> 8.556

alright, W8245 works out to 9.57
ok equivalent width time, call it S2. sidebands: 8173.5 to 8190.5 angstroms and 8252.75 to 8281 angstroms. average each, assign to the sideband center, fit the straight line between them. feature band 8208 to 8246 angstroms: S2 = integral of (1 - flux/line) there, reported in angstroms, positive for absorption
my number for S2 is 2.18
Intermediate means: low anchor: 9.72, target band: 8.79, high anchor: 8.99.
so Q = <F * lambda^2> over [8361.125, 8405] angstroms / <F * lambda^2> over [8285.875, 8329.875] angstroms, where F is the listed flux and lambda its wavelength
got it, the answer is 1.04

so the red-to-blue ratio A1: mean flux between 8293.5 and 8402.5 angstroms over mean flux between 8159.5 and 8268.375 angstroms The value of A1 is 0.94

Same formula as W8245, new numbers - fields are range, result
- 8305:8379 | 8.42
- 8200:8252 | 8.71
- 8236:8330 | 8.8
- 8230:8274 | 9.21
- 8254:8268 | 8.91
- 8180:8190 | 9.29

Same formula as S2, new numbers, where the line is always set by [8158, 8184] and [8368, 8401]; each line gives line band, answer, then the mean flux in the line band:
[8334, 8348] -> 0.57 angstroms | 8.29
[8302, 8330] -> 1.25 angstroms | 8.29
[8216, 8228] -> 1.08 angstroms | 8.01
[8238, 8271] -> -1.58 angstroms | 9.17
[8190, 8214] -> -0.19 angstroms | 8.89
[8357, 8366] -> 0.37 angstroms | 8.26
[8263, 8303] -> -0.11 angstroms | 8.74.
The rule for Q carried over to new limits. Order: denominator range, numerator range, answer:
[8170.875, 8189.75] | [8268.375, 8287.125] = 1.04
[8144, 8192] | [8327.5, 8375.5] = 0.96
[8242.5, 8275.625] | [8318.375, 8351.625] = 0.92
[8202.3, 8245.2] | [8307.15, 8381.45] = 1.01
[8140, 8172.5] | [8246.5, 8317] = 1.03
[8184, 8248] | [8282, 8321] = 0.96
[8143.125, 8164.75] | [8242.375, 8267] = 1.07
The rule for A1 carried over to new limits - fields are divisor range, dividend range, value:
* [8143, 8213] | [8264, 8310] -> 0.97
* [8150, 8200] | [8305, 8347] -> 0.91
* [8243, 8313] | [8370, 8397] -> 0.98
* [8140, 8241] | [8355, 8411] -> 0.98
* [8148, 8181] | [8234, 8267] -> 1.04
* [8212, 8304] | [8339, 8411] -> 0.97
